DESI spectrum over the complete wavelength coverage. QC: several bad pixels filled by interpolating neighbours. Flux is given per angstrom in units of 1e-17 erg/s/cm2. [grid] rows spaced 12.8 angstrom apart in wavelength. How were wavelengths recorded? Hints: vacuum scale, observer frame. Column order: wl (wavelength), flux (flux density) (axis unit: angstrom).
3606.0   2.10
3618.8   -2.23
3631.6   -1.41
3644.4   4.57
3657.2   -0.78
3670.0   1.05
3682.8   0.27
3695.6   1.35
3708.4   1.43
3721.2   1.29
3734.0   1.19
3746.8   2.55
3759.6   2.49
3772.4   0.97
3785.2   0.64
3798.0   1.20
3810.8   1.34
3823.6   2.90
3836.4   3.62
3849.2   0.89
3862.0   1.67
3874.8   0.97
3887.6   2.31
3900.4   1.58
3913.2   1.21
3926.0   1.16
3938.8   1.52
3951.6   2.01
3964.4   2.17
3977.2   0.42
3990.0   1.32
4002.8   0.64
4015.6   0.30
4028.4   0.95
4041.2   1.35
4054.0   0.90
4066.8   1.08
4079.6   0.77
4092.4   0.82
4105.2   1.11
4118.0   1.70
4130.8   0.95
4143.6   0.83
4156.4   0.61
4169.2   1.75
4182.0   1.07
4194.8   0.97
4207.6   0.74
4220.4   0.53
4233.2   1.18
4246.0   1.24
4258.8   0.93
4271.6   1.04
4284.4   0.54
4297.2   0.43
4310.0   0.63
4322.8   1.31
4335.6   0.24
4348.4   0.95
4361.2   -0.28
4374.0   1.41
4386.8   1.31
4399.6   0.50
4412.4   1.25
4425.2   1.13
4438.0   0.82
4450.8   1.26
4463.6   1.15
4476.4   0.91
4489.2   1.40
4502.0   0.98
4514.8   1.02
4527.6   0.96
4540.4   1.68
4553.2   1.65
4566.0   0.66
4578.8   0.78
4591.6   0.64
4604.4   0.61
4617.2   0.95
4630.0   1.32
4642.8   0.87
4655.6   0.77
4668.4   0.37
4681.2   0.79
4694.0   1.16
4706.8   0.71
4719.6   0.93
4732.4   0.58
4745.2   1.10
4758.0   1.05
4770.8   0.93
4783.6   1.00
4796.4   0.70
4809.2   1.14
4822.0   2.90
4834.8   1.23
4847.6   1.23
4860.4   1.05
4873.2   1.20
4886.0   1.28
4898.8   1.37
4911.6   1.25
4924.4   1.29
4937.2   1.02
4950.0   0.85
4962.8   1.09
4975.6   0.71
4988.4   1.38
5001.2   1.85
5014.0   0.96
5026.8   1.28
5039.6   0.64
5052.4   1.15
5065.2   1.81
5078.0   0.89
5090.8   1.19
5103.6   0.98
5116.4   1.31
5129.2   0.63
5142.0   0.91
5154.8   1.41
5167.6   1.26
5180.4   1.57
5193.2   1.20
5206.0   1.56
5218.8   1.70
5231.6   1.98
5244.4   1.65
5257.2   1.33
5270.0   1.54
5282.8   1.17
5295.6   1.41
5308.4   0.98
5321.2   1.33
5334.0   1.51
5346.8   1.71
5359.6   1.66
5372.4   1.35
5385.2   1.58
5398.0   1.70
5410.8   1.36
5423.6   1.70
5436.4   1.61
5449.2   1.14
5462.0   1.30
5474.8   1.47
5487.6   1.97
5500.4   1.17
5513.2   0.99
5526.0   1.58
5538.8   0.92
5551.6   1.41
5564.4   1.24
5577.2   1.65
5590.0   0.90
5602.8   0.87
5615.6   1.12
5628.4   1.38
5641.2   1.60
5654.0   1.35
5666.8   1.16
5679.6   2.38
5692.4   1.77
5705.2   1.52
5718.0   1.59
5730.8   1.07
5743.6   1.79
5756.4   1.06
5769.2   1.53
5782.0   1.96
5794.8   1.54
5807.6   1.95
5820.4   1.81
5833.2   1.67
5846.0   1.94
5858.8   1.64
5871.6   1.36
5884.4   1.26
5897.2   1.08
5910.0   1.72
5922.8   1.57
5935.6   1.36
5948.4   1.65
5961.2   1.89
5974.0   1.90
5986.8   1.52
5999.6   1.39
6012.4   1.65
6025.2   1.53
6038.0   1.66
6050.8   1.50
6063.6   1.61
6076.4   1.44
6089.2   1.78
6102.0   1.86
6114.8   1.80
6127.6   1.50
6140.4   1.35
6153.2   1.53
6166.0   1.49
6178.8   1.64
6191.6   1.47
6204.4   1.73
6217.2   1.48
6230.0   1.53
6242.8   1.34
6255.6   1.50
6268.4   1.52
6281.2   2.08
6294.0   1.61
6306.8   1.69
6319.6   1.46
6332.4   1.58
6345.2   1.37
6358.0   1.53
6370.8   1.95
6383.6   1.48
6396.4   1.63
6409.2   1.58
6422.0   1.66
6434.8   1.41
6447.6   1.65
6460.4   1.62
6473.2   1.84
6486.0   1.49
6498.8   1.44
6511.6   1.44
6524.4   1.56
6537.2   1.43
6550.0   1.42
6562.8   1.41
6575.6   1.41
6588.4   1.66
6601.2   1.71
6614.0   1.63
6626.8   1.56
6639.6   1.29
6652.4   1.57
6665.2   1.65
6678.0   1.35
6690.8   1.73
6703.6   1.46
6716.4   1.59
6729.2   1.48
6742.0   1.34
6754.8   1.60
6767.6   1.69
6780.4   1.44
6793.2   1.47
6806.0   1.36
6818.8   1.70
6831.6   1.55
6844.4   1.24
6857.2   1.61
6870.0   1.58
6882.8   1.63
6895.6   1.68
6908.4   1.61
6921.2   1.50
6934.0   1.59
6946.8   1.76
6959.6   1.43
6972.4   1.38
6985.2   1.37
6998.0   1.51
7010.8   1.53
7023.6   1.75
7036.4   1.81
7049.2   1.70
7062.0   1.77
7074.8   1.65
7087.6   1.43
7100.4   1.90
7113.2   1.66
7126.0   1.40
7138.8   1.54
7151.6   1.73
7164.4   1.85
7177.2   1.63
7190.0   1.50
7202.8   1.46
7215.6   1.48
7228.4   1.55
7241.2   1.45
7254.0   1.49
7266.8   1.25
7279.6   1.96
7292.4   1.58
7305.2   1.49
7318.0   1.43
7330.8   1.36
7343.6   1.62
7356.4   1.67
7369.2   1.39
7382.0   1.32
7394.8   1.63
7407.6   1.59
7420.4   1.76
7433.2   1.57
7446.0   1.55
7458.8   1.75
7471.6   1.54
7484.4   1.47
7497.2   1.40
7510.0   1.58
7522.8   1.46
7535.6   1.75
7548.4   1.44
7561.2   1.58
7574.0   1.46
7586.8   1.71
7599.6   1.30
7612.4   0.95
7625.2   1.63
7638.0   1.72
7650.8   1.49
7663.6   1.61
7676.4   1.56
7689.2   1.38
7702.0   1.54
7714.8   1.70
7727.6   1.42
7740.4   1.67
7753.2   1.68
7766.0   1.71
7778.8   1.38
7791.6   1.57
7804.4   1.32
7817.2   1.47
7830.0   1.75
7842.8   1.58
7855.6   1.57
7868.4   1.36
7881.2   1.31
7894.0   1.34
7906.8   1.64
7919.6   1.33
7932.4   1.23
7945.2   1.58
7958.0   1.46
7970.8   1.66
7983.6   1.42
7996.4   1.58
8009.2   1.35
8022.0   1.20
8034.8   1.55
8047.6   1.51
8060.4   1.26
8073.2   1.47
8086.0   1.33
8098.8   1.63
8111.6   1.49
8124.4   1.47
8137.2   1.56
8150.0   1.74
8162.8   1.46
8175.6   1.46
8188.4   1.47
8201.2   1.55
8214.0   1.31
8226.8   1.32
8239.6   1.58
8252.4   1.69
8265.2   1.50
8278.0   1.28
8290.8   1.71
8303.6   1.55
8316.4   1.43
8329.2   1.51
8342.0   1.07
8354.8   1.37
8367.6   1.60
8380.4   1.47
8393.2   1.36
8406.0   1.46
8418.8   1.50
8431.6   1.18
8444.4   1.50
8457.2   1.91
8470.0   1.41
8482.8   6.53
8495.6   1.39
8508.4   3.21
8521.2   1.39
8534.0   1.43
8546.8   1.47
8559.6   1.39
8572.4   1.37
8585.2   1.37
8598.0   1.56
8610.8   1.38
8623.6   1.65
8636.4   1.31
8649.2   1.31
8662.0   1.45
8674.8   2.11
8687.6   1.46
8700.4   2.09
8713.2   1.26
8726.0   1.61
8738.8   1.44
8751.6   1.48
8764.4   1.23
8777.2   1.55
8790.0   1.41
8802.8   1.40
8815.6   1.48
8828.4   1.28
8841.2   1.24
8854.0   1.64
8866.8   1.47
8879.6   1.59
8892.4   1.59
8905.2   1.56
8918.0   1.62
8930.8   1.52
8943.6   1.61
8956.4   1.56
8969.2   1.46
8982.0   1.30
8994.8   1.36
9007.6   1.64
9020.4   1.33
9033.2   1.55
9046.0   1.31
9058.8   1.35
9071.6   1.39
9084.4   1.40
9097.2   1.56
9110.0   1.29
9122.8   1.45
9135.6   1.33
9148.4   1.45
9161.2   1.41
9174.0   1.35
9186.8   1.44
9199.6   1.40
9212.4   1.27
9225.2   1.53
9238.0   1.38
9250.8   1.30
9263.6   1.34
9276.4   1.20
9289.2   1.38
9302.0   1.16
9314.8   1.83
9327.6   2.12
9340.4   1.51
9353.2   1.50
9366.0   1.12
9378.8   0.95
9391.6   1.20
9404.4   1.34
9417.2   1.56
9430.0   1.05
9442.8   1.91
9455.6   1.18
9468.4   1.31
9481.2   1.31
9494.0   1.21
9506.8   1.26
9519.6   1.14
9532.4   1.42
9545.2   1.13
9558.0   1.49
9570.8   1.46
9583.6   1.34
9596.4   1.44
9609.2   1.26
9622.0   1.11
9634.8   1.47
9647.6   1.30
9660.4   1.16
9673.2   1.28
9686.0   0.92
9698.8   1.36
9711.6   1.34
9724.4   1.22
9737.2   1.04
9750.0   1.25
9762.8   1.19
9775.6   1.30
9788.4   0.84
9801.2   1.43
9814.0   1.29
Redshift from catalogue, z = 0.29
